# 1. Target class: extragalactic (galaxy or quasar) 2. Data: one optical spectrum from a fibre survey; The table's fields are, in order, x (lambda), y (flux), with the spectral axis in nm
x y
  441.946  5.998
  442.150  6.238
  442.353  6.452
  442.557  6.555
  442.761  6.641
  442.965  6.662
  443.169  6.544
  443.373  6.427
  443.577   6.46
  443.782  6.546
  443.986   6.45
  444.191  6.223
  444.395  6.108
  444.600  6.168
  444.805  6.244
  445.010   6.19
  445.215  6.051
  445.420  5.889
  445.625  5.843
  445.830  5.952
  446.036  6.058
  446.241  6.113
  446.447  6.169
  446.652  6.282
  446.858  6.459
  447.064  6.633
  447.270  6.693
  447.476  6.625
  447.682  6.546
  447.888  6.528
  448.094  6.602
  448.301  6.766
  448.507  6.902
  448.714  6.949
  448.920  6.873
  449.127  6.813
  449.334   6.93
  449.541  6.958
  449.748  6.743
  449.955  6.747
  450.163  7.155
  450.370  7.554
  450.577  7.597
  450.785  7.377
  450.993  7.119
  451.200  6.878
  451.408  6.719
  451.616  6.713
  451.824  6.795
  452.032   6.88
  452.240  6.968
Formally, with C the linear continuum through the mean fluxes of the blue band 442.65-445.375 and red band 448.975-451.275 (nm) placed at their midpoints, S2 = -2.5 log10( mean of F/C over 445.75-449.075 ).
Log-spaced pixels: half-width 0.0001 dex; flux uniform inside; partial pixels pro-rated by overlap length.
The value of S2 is 0.04 mag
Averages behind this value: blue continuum 6.35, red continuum 7.08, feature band 6.52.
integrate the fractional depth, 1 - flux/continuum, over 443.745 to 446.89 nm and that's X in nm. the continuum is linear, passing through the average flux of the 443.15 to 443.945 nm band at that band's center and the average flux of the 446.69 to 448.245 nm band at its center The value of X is 0.18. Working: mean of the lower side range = 6.49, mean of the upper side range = 6.57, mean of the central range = 6.16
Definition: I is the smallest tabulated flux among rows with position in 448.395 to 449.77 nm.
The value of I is 6.743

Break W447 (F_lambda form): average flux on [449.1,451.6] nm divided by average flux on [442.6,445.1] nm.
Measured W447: 1.10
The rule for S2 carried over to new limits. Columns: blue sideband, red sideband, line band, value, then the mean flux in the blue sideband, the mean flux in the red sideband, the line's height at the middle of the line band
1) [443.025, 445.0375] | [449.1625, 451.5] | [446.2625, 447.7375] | 0.04 mag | 6.35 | 7.06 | 6.69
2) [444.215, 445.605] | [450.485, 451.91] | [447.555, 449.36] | -0.02 mag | 6.1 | 7.02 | 6.62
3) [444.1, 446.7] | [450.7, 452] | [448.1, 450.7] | -0.05 mag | 6.1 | 6.93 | 6.65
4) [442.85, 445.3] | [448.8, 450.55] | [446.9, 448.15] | 0.02 mag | 6.34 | 7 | 6.75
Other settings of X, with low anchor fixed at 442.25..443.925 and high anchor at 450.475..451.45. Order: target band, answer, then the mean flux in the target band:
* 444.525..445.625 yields 0.10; 6.08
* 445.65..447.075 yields 0.13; 6.19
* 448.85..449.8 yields 0.02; 6.87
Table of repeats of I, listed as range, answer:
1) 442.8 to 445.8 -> 5.843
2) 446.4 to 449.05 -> 6.169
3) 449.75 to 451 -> 6.747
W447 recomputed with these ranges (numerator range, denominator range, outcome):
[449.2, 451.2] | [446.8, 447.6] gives 1.08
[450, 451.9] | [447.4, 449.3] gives 1.05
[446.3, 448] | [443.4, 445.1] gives 1.03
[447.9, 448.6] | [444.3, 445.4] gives 1.10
